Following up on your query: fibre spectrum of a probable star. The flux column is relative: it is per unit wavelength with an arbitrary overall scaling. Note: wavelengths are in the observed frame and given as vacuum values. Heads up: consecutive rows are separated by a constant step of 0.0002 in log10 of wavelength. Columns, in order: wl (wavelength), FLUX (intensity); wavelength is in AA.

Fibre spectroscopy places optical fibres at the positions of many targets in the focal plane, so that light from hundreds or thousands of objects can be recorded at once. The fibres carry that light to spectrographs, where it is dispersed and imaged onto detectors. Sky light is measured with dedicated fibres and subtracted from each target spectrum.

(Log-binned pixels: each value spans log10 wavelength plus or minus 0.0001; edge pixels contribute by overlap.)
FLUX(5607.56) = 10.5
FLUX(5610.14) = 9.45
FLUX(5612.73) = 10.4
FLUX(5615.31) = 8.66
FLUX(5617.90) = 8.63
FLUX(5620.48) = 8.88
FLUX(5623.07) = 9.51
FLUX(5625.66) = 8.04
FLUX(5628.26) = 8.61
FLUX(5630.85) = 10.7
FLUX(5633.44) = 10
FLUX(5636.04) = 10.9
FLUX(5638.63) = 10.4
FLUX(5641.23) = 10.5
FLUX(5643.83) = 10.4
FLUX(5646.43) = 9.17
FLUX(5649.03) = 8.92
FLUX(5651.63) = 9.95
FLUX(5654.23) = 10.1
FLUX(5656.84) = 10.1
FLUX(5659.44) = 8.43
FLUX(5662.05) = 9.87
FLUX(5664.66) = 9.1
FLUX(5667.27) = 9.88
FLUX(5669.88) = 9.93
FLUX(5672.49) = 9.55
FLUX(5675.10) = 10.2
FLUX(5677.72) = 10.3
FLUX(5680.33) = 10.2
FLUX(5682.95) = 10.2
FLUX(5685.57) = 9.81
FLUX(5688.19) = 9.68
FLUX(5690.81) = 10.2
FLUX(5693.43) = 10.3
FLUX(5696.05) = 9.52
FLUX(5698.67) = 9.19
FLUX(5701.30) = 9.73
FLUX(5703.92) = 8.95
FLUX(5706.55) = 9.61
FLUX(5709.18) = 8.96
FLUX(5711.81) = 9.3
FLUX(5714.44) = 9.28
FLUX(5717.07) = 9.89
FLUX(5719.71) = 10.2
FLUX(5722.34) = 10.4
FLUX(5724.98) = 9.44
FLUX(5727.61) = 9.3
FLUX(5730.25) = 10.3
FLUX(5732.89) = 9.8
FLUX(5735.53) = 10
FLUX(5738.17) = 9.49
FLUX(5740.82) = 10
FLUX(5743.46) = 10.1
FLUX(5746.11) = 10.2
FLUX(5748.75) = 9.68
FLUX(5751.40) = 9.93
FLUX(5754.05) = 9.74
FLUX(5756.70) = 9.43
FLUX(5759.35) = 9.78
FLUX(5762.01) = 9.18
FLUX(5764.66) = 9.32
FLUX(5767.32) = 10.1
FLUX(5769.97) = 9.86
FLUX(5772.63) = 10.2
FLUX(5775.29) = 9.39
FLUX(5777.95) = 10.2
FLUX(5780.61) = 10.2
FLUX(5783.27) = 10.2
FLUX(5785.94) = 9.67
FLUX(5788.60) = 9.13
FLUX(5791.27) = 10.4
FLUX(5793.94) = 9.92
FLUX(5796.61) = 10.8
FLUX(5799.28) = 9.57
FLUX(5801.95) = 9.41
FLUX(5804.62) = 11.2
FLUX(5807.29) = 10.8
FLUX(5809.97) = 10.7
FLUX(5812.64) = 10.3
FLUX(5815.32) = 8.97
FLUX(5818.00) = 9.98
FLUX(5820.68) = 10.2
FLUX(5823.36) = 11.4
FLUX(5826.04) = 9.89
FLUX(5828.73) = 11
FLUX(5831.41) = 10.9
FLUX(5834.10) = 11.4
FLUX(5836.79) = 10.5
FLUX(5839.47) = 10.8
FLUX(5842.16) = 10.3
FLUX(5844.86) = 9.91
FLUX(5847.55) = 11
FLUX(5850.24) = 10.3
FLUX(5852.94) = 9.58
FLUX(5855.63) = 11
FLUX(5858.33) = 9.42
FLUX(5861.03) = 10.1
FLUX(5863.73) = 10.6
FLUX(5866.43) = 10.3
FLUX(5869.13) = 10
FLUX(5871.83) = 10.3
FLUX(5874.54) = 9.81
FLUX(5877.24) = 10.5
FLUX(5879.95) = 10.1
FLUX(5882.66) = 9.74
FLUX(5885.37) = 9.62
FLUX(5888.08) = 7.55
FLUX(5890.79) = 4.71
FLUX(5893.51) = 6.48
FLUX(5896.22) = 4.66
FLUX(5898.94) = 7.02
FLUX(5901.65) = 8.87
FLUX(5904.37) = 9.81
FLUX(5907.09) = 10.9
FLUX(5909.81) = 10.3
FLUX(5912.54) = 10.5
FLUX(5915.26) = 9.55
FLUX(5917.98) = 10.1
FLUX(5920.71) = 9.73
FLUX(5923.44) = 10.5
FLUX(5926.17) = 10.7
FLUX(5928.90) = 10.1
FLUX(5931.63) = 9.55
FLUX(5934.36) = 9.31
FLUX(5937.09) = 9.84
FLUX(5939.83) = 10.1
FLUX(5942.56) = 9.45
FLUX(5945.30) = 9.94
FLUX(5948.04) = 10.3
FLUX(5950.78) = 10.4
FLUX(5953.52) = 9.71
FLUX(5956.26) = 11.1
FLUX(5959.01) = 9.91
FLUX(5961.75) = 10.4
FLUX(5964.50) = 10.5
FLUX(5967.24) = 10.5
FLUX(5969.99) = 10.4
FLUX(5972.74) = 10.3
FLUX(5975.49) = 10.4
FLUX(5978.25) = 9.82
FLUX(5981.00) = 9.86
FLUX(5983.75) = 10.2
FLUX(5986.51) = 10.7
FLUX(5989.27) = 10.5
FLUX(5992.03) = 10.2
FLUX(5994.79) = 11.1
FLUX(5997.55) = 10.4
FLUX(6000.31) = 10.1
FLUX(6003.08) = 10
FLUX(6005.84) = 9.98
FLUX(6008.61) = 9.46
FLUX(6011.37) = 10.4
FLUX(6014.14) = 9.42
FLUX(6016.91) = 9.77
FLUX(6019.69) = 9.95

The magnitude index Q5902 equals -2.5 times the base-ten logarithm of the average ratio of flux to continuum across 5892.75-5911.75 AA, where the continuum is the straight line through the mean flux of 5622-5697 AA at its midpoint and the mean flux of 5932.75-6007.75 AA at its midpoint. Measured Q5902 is 0.199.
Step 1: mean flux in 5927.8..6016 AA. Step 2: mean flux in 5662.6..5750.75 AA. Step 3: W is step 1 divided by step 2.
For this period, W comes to 1.04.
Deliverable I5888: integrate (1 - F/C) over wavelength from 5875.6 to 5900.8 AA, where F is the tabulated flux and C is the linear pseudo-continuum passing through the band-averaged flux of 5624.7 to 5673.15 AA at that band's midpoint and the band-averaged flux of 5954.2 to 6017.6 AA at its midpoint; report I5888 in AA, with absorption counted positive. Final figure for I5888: 5.6 AA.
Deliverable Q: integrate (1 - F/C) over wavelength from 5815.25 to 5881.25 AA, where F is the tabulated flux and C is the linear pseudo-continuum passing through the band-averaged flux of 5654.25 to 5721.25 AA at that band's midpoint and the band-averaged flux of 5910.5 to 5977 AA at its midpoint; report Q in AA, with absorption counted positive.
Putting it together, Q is -2.52 AA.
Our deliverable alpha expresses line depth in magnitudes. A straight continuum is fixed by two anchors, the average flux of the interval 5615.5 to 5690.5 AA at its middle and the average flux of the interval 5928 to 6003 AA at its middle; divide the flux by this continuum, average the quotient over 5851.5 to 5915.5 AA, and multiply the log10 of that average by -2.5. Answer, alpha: 0.095 mag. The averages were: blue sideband 9.7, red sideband 10.2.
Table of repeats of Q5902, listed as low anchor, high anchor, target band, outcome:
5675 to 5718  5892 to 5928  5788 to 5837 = -0.104 mag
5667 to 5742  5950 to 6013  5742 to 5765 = 0.015 mag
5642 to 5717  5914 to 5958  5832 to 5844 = -0.087 mag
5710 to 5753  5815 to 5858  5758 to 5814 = 0.015 mag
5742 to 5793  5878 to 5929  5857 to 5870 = -0.096 mag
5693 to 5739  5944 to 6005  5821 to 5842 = -0.089 mag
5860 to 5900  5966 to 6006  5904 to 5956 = -0.065 mag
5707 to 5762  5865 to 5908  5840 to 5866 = -0.146 mag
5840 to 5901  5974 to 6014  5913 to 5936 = -0.034 mag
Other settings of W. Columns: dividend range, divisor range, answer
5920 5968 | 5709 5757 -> 1.03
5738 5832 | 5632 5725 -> 1.02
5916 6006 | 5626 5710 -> 1.04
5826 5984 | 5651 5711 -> 1.01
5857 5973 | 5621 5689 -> 0.98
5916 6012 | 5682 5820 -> 1.03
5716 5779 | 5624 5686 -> 1.00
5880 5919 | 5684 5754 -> 0.88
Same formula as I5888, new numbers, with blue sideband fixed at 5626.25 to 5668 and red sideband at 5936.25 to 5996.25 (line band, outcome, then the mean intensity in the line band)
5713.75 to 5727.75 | 0.1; 9.81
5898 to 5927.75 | 0.9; 9.86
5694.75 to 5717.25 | 1.2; 9.36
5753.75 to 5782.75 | 0.5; 9.78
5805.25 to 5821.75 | -0.3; 10.2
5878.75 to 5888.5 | 0.7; 9.4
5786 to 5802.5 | 0.2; 9.88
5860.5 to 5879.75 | -0.2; 10.2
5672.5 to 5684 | -0.4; 10.1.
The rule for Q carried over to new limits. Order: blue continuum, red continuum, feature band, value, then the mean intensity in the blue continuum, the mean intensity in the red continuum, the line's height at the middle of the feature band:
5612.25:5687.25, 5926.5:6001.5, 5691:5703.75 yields 0.1 AA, 9.69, 10.2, 9.77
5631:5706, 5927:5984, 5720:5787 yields 0.6 AA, 9.85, 10.1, 9.93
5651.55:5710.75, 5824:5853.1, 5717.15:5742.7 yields 0.2 AA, 9.72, 10.6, 9.98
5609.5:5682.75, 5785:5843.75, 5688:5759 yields 1.8 AA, 9.68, 10.3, 9.98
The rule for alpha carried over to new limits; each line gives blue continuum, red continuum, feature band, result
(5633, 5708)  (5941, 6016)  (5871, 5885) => 0.00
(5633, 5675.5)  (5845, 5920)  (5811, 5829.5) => -0.08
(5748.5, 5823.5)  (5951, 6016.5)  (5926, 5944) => 0.04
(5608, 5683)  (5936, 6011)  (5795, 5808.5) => -0.04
